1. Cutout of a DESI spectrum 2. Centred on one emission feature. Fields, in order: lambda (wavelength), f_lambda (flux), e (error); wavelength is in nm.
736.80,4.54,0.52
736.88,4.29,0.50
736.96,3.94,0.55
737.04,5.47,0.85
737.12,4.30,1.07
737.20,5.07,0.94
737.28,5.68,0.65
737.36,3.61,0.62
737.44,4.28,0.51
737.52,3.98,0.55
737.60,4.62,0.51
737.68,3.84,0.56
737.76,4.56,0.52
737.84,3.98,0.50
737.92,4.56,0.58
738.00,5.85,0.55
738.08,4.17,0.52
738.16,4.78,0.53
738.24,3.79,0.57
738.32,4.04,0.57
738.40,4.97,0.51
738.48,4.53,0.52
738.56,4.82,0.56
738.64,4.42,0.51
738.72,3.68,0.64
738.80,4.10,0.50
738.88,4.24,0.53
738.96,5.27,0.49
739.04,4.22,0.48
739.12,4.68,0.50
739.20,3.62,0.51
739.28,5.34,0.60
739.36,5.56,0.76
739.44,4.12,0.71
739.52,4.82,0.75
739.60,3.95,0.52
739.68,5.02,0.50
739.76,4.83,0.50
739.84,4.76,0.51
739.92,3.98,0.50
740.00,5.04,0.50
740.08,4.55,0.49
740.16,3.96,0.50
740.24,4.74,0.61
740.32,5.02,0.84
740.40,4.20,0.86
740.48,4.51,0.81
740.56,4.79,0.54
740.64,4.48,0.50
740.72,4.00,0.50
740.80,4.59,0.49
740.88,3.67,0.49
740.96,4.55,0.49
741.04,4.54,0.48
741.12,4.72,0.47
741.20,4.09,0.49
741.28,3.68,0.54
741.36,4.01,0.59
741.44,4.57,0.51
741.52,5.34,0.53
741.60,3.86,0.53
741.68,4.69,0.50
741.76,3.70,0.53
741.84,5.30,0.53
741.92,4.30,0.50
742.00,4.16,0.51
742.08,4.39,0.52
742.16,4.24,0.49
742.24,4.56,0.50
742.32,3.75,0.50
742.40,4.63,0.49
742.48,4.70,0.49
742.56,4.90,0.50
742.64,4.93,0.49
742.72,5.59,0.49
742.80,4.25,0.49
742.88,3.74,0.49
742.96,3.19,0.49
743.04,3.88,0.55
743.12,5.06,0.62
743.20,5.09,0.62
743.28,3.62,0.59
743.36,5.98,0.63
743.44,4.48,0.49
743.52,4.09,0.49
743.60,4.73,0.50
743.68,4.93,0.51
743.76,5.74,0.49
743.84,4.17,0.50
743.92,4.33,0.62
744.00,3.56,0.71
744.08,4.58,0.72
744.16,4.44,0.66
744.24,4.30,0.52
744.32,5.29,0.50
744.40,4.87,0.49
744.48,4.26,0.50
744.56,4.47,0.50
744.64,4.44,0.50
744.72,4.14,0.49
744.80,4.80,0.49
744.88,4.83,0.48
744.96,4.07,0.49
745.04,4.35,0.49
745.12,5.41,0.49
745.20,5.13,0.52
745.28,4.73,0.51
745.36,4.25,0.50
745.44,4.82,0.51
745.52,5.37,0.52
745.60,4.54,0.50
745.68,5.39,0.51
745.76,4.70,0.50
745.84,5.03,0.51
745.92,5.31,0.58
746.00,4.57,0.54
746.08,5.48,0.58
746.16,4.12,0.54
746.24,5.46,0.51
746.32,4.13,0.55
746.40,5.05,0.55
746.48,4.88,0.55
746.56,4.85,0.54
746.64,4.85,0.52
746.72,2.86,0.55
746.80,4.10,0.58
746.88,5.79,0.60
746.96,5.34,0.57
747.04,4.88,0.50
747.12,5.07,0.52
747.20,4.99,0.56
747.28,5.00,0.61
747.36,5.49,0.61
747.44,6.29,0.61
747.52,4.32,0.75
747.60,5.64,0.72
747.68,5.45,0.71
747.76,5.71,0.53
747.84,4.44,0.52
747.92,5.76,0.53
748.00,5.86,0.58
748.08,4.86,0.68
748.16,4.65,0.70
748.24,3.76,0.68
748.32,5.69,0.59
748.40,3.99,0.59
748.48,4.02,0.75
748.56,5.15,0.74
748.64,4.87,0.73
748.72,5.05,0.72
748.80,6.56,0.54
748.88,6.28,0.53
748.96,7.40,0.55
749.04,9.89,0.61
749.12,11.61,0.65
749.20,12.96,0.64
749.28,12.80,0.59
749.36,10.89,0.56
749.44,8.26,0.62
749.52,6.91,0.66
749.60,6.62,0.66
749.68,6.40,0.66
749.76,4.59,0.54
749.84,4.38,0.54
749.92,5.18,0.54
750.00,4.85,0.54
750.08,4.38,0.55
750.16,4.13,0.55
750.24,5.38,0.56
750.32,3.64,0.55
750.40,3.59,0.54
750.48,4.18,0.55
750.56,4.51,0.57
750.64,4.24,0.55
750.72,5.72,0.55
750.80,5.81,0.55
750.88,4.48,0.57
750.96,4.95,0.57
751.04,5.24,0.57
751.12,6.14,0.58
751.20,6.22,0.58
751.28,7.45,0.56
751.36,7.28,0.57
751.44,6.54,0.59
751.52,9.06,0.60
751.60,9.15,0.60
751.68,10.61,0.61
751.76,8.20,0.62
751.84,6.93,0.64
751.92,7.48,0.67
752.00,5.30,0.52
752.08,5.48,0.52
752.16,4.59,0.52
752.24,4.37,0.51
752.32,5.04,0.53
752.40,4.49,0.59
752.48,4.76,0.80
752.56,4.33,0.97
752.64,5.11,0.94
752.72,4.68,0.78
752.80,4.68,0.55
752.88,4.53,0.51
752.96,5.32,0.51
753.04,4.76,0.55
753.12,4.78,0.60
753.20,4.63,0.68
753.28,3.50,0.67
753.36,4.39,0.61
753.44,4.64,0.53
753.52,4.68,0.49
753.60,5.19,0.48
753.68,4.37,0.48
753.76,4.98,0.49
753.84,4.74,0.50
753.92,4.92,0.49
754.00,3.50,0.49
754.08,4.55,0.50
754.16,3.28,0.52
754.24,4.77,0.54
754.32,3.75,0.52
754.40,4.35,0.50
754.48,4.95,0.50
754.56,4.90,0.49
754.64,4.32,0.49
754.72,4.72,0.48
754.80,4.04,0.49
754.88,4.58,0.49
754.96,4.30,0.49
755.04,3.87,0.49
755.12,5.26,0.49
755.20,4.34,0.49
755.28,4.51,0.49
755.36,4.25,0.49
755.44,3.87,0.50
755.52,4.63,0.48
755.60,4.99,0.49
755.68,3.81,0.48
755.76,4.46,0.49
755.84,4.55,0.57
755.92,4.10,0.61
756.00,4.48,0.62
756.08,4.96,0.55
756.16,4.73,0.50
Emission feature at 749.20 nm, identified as Halpha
